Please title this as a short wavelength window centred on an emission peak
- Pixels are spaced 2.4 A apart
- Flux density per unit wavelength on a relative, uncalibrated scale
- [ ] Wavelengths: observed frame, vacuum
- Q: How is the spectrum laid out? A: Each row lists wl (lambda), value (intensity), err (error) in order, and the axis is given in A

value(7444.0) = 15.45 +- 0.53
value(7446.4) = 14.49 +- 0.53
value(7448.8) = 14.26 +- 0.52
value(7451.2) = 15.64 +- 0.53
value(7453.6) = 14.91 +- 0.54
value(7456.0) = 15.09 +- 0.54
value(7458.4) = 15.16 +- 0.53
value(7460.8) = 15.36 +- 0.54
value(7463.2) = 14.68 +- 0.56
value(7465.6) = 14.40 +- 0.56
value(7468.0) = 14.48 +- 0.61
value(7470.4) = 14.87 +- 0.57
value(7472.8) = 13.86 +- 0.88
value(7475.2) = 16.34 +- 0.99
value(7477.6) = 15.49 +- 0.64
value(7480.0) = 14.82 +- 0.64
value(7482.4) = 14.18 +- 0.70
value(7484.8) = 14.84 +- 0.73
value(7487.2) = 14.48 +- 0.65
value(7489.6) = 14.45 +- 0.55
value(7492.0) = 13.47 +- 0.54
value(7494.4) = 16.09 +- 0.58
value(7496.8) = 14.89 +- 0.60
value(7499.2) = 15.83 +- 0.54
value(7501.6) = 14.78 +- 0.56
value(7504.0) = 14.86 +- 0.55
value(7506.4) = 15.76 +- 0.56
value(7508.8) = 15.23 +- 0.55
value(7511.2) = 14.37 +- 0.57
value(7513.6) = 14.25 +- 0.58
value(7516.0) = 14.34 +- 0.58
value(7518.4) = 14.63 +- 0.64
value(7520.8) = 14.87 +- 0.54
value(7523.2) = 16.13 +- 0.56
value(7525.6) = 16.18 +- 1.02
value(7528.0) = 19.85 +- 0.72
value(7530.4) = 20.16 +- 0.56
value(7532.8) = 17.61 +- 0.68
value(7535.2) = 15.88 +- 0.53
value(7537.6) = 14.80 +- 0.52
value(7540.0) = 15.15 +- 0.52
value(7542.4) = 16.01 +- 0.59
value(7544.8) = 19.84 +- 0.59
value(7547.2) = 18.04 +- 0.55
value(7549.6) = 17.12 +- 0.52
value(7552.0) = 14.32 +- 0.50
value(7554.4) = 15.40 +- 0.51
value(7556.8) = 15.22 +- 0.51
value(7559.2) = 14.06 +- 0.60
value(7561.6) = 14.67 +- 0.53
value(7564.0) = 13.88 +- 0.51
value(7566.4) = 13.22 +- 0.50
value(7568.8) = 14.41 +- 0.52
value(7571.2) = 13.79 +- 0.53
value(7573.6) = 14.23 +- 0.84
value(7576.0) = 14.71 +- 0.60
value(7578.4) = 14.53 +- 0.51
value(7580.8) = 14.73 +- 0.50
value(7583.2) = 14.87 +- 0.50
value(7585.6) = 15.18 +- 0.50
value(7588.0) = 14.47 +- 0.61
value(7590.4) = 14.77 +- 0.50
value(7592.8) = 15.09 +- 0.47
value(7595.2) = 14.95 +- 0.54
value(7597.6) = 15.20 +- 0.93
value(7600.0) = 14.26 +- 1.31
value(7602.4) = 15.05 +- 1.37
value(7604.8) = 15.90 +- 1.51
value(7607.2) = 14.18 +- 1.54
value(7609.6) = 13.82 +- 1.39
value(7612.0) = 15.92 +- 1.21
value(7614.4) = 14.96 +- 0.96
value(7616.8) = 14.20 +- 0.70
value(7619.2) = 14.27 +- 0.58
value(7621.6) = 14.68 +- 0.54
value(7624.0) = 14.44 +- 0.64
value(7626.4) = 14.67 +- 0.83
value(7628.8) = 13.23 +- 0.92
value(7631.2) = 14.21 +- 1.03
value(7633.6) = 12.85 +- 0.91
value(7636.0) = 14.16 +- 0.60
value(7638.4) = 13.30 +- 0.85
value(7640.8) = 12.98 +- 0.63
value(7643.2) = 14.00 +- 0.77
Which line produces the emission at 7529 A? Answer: [S II] 6716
